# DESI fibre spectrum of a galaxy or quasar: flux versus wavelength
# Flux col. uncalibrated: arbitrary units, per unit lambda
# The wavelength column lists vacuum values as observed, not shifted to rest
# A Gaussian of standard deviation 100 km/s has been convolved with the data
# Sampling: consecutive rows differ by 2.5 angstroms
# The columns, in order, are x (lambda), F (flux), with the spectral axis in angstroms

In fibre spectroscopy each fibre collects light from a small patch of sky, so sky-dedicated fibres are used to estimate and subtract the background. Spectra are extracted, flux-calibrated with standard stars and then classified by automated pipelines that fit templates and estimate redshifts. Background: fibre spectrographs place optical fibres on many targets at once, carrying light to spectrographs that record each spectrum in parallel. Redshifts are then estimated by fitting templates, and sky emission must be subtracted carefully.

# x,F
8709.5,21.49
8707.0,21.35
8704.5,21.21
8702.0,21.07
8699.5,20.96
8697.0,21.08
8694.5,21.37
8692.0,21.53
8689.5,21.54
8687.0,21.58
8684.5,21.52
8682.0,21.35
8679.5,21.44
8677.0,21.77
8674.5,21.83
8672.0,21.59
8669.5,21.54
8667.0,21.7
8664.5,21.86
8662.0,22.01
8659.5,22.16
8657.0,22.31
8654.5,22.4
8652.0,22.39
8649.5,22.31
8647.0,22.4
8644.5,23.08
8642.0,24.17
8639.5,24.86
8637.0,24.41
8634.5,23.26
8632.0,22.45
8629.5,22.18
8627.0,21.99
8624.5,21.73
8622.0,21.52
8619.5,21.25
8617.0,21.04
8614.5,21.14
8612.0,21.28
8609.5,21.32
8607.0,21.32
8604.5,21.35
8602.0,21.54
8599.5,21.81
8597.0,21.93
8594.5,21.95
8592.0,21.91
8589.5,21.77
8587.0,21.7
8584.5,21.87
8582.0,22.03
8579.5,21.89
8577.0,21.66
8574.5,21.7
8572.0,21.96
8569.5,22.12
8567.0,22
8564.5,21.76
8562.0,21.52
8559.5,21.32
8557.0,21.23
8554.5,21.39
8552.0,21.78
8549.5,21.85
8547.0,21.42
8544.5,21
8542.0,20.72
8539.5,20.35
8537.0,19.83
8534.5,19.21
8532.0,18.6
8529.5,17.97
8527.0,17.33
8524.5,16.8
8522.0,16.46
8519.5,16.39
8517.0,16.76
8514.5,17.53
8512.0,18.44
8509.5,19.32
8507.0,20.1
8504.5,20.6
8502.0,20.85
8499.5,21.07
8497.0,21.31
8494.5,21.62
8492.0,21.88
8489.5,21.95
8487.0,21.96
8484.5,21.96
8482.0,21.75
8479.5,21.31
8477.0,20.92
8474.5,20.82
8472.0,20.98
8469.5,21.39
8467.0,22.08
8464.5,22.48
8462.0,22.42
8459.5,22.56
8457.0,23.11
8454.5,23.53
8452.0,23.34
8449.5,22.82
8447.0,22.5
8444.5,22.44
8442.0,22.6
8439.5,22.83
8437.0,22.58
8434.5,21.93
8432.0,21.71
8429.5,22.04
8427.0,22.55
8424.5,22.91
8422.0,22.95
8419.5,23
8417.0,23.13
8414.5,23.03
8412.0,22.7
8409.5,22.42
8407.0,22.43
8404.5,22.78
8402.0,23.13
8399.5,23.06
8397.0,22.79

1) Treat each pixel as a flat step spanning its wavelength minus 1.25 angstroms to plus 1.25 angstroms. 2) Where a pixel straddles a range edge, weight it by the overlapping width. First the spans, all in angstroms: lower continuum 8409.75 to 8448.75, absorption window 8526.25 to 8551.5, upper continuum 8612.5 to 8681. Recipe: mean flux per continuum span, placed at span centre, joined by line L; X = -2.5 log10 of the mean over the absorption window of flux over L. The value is 0.13 mag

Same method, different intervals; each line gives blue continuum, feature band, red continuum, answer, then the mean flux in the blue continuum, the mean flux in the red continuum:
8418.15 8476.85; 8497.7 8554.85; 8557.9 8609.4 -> 0.14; 22.4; 21.7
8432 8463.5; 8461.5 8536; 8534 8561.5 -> 0.09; 22.7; 21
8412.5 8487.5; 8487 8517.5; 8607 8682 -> 0.10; 22.3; 22.2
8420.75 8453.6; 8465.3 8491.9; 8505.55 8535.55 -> -0.07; 22.6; 17.9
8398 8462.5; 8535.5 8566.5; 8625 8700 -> 0.06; 22.7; 22.2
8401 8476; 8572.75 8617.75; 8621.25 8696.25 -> 0.03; 22.5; 22.2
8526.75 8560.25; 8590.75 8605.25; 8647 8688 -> -0.04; 20.4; 21.9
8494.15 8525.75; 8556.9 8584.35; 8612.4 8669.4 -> -0.06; 18.9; 22.4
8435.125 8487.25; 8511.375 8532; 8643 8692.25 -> 0.27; 22.2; 21.9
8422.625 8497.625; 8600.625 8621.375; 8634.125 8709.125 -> 0.04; 22.2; 22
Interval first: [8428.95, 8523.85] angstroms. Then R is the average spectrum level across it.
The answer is 21.2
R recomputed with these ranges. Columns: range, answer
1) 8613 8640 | 22.3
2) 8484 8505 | 21.5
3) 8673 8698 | 21.5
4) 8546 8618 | 21.6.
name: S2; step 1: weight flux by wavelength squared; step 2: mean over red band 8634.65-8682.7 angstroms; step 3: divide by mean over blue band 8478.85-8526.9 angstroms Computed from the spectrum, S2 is 1.2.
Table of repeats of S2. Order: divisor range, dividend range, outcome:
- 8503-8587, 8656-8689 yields 1.11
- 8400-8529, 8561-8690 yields 1.07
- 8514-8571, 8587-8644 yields 1.13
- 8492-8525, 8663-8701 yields 1.17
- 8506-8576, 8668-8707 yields 1.11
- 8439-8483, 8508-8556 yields 0.88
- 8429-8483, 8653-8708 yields 1.03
